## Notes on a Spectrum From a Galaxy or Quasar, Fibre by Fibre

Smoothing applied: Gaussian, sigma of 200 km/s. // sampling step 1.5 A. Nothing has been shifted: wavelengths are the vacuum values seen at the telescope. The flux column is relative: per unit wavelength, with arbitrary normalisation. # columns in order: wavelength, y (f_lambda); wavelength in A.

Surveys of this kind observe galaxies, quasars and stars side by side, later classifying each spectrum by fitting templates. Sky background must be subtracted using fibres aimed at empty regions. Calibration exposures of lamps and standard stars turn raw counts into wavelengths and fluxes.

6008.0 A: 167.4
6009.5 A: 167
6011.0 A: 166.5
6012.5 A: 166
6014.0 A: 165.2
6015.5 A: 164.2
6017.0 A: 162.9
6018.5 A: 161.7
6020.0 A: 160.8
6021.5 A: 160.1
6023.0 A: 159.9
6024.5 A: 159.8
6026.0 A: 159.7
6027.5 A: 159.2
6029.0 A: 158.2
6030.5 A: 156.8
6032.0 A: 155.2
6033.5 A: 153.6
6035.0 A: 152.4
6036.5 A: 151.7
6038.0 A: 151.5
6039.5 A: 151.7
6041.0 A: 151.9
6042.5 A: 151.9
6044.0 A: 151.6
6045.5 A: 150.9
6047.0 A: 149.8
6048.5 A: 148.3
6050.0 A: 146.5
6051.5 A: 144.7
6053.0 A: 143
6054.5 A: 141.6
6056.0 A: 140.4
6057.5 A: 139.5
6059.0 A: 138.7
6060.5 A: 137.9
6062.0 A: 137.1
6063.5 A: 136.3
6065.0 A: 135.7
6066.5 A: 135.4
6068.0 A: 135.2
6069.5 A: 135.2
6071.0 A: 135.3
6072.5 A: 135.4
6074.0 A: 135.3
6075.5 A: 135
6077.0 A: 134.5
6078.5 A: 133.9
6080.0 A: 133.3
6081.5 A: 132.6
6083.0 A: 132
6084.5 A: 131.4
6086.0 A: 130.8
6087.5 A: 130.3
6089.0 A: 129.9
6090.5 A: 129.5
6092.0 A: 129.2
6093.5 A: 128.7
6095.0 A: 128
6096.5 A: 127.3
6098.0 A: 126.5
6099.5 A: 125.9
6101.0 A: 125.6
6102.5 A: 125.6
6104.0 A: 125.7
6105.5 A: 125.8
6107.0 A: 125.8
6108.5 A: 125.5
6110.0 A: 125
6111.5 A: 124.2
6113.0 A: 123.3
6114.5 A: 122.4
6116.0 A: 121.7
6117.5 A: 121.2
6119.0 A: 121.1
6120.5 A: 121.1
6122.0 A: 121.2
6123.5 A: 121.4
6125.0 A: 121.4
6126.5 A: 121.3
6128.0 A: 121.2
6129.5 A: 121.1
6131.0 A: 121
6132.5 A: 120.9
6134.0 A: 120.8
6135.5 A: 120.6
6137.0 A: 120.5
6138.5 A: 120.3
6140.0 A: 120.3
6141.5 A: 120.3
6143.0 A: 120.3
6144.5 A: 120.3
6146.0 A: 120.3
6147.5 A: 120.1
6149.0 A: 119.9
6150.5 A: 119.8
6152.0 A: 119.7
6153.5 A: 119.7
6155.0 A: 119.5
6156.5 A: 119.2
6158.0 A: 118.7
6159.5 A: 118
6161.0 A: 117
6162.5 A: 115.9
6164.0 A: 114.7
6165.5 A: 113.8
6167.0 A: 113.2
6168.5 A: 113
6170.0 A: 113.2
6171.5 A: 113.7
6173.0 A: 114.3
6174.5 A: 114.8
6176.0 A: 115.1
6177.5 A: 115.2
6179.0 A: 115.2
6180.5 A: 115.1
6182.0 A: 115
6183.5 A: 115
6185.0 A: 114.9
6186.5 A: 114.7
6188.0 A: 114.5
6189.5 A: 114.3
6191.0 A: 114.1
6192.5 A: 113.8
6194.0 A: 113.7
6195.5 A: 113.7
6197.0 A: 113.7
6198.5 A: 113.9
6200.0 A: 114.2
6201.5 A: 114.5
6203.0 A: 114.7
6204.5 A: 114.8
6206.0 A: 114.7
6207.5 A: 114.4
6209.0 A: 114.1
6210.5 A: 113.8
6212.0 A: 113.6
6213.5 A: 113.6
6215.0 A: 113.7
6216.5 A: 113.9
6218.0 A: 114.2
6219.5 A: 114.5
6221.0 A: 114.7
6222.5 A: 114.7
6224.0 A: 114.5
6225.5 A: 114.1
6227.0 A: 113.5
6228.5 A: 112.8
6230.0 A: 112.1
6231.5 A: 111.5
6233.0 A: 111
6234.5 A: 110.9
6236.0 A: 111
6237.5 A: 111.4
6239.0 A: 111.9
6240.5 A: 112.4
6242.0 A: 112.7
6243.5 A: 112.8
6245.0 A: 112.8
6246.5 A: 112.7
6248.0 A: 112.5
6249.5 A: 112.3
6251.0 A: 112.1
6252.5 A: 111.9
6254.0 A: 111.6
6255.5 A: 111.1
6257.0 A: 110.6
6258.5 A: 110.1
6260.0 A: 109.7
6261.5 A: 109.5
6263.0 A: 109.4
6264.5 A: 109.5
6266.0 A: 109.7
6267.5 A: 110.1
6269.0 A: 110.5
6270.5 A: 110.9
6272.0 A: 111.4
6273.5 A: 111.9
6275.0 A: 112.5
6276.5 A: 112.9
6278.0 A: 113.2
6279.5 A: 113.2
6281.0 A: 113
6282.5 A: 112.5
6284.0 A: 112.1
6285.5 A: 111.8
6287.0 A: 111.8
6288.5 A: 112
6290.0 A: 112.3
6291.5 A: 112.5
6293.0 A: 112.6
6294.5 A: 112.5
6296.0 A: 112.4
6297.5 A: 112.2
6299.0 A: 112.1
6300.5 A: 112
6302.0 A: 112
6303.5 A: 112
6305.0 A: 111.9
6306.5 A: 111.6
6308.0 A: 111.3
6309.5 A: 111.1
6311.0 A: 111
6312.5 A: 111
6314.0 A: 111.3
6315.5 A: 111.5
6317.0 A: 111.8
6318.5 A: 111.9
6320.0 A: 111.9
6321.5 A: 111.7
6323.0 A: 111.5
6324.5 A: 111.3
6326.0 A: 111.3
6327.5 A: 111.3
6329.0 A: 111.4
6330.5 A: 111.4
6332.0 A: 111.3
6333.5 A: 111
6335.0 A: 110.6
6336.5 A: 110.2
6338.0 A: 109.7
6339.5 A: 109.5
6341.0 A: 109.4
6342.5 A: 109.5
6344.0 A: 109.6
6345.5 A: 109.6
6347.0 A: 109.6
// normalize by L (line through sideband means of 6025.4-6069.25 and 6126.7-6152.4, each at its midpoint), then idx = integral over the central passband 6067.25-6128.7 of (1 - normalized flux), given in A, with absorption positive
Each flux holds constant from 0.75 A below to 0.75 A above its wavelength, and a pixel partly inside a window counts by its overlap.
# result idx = 2.2 A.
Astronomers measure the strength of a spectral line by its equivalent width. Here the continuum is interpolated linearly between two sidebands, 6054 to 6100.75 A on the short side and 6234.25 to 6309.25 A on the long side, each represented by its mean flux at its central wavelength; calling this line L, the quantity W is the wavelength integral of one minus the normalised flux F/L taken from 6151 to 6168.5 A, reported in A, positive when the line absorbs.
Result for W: 1.0 A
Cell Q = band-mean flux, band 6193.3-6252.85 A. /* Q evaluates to 113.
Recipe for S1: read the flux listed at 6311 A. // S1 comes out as 111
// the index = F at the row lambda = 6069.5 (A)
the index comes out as 135.2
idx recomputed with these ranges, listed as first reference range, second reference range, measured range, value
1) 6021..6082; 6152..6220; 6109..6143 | 1.8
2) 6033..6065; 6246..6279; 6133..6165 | 2.6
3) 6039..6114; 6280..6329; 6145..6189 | 3.3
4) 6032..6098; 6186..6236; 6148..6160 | 0.4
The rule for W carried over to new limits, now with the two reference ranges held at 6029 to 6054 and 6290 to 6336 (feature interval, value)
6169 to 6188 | 2.4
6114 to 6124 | 1.3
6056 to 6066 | 0.7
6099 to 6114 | 1.7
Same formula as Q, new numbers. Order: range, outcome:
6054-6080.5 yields 136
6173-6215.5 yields 114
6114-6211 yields 117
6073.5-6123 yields 127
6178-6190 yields 115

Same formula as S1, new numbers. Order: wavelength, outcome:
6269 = 110.5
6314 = 111.3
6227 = 113.5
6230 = 112.1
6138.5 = 120.3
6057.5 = 139.5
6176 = 115.1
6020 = 160.8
